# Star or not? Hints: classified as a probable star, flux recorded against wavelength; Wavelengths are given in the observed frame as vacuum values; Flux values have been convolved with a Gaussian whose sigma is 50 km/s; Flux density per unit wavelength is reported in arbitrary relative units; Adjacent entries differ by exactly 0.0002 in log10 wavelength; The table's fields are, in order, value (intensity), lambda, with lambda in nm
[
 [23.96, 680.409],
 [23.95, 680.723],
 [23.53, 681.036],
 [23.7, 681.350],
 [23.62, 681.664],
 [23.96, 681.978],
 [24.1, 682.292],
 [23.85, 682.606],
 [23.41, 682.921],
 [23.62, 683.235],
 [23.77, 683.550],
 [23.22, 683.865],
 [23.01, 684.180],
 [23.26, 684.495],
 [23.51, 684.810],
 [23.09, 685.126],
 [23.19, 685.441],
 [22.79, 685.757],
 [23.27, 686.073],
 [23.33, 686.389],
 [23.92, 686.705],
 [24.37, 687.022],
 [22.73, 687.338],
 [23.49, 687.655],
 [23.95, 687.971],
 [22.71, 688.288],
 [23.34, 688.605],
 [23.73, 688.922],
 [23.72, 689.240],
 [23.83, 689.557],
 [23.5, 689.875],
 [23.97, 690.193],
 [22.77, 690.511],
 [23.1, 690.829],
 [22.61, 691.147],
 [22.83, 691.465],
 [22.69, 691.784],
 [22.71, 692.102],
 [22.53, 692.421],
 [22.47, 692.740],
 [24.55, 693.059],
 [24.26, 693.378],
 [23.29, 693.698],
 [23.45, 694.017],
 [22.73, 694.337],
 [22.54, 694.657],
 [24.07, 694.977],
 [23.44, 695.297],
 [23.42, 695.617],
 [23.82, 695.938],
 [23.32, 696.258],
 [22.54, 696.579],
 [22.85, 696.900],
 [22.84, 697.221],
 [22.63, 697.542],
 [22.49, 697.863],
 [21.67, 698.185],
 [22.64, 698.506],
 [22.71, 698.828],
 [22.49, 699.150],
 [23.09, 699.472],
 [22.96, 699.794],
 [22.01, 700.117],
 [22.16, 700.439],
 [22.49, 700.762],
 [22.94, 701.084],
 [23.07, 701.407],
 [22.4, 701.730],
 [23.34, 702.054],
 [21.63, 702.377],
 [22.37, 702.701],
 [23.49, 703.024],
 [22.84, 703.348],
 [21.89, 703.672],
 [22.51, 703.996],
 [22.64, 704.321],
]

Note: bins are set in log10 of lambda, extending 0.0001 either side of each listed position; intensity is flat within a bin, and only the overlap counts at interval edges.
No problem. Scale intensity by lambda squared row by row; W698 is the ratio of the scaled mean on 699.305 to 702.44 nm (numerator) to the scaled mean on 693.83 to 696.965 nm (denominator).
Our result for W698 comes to 0.99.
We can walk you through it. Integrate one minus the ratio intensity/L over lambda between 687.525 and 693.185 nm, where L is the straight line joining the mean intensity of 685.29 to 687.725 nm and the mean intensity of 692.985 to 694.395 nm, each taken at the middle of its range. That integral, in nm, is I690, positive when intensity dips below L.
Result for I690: 0.07 nm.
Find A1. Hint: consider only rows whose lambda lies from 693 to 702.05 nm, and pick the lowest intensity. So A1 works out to 21.67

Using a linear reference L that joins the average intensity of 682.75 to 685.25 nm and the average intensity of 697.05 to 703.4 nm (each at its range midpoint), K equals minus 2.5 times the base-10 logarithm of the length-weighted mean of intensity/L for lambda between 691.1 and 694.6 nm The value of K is -0.01 mag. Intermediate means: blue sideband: 23.4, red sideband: 22.6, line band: 23.1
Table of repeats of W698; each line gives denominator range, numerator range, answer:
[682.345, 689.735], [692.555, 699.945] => 1.01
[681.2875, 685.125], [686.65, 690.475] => 1.02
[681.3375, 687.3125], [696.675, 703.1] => 1.01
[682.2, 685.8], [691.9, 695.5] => 1.02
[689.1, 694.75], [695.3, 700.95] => 1.00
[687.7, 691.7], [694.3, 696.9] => 1.01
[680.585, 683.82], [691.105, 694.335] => 1.01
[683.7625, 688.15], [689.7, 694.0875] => 1.01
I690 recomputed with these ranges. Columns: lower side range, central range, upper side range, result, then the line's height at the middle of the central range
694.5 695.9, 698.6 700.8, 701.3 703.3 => 0.038 nm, 23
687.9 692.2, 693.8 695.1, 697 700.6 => -0.017 nm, 22.9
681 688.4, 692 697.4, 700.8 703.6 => -0.043 nm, 23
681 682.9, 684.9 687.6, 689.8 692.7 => 0.004 nm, 23.4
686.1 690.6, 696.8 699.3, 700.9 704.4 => 0.043 nm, 22.9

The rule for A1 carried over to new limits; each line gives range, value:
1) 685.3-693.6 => 22.47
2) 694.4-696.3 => 22.54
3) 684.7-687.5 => 22.73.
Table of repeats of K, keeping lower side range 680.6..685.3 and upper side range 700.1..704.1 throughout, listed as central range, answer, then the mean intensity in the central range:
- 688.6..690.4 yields -0.021 mag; 23.7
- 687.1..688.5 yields 0.001 mag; 23.3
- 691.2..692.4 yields 0.019 mag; 22.7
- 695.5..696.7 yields -0.019 mag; 23.3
